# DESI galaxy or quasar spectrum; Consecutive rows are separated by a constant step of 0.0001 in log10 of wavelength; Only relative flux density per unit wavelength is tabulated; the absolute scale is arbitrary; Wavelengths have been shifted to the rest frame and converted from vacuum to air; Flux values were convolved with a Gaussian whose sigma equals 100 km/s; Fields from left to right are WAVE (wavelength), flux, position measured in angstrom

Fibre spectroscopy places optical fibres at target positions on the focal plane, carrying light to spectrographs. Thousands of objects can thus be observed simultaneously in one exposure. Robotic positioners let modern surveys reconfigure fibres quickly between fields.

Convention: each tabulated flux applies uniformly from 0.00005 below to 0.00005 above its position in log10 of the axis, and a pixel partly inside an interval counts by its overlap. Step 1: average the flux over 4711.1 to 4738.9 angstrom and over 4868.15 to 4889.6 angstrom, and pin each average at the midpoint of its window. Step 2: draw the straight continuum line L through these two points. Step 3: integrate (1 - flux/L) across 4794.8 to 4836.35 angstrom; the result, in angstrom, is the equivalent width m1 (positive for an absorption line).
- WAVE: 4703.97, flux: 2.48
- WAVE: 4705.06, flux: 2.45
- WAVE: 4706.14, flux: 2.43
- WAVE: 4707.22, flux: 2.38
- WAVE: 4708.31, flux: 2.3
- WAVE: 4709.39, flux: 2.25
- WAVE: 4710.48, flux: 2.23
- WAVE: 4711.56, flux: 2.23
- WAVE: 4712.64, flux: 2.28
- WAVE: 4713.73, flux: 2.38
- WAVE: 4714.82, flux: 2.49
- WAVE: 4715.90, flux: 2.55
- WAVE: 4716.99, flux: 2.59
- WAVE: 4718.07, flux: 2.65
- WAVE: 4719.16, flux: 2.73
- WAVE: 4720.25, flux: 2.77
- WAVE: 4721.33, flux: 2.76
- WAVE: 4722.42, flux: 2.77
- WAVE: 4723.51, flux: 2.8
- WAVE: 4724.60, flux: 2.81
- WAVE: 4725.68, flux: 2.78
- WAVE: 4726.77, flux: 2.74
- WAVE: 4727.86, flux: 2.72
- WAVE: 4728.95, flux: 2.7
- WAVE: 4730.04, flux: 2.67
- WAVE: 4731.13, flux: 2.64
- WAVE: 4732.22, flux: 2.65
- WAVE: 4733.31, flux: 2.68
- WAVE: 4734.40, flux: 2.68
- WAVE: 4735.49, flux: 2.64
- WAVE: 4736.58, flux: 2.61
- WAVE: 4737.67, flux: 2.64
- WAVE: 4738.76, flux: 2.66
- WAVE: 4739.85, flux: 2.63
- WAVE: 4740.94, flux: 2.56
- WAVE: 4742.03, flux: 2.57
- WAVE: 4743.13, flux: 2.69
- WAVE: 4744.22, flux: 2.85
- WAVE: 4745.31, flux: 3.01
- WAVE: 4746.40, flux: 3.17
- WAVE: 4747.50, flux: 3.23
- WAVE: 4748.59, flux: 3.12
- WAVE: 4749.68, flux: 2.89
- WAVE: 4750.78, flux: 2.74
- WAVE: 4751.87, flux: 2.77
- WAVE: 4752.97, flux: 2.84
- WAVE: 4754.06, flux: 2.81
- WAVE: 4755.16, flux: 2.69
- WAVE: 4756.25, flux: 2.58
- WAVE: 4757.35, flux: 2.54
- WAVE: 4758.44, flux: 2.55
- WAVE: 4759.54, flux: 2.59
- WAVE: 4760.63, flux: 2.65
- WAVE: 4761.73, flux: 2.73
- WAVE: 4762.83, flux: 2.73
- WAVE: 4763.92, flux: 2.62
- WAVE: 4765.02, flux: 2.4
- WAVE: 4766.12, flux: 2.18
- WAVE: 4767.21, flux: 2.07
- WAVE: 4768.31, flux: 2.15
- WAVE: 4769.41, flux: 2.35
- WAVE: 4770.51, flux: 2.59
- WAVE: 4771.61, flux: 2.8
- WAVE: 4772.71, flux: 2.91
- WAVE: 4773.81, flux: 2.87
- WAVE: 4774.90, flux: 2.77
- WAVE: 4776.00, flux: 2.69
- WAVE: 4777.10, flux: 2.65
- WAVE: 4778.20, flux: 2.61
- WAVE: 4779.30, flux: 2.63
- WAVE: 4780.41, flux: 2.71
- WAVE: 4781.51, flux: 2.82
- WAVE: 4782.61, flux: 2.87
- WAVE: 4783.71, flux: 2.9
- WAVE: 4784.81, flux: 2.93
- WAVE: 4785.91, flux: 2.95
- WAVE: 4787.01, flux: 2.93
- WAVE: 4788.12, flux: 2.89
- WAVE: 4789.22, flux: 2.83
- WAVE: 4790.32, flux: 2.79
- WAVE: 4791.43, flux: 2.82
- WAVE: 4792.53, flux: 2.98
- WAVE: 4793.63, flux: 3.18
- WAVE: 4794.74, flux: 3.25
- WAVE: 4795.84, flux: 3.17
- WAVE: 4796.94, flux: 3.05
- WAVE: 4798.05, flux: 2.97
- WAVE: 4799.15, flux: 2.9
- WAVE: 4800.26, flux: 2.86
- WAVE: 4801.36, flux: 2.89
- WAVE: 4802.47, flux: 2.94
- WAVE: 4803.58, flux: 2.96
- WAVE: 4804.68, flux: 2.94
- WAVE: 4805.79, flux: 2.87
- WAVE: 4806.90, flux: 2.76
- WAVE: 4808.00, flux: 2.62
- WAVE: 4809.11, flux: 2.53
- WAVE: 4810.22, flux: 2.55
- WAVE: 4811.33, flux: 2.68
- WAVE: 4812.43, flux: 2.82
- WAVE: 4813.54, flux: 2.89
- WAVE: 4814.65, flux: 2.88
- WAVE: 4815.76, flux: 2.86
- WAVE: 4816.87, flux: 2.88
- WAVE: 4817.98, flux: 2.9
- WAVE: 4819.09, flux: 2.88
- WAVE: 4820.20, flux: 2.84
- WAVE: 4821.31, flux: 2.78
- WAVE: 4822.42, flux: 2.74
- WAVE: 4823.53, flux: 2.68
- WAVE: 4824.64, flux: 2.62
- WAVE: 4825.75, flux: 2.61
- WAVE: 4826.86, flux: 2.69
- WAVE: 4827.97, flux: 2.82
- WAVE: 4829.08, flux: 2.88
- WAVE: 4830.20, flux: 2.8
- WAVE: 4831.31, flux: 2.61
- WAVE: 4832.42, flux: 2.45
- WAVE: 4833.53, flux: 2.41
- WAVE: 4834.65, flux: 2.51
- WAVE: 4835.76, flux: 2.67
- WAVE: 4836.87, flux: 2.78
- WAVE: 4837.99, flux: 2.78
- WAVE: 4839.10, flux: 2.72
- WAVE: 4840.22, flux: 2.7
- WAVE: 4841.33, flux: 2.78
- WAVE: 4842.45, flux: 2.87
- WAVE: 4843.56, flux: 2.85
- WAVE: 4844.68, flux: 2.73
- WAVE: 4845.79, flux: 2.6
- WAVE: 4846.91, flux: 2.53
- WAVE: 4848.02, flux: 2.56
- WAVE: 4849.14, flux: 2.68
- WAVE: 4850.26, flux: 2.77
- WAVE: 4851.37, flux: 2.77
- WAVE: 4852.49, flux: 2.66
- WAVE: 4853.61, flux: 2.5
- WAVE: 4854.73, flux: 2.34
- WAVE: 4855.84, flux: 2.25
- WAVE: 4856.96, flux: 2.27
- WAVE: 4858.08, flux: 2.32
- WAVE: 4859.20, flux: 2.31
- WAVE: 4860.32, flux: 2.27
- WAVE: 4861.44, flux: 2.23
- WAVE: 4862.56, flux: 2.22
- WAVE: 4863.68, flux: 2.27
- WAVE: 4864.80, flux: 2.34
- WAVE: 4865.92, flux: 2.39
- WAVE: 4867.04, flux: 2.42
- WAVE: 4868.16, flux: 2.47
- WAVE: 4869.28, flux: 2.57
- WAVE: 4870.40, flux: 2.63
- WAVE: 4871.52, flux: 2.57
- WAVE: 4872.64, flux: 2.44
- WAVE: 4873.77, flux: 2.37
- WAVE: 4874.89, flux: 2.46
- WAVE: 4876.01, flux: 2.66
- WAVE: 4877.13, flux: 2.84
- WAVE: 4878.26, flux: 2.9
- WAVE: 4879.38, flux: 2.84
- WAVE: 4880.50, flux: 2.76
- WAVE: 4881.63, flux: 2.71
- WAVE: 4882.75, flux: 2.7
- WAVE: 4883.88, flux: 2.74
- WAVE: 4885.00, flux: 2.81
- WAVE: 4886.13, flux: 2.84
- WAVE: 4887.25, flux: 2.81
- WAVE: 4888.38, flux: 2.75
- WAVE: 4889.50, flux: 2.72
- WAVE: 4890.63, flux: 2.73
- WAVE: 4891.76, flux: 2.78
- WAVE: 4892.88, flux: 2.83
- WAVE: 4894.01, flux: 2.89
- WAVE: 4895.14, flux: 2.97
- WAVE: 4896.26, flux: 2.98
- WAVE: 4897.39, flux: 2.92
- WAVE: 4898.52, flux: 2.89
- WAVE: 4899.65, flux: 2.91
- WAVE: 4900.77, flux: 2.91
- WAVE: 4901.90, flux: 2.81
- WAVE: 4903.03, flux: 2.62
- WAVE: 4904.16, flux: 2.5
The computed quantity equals -1.9 angstrom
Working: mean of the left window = 2.64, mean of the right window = 2.68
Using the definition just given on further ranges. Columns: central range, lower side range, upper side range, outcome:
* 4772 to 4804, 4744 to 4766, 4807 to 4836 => -1.7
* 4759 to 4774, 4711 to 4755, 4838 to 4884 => 0.8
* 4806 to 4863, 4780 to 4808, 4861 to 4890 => 2.4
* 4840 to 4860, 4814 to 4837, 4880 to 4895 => 1.2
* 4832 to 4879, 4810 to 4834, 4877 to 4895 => 3.8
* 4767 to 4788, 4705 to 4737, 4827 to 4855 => -0.7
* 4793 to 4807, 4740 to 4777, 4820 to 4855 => -1.6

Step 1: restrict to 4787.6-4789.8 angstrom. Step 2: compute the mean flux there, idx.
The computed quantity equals 2.87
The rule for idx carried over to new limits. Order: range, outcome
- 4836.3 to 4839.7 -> 2.76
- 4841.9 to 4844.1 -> 2.87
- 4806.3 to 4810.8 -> 2.62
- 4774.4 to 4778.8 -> 2.68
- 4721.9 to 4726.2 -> 2.79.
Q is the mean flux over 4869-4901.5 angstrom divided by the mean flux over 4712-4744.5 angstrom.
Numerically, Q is 1.04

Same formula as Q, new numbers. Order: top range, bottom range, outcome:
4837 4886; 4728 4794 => 0.95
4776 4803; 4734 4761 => 1.05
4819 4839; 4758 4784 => 1.03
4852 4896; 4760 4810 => 0.93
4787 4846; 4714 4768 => 1.04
